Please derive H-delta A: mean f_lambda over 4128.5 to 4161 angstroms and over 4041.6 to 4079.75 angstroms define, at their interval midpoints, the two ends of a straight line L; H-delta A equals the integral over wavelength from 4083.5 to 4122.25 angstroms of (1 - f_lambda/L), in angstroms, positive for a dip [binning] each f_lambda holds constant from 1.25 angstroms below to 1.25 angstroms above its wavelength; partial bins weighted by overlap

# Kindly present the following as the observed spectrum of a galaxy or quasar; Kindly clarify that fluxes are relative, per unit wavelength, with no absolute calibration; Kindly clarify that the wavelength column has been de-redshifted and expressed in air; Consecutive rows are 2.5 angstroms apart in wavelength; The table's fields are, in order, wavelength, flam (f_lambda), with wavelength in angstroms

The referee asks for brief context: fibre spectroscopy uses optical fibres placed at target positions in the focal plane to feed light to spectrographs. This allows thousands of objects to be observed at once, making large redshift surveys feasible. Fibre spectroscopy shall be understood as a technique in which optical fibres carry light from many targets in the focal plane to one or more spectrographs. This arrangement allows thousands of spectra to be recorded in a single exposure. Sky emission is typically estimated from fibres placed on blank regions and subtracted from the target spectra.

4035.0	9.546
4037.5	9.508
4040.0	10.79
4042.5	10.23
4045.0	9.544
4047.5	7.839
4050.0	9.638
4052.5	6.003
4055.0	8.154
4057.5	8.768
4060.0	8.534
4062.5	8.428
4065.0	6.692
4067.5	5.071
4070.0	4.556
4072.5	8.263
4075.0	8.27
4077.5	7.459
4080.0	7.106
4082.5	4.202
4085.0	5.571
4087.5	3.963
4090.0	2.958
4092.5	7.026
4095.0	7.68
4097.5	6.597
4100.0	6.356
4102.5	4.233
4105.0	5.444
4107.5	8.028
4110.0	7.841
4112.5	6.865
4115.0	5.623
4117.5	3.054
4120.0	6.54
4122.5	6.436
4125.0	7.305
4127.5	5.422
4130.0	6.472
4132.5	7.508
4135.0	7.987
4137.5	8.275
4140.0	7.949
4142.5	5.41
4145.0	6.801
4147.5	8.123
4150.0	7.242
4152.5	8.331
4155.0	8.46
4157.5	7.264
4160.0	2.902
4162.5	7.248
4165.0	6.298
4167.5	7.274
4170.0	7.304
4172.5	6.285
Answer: 8.35 angstroms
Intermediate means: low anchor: 7.79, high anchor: 7.15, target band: 5.86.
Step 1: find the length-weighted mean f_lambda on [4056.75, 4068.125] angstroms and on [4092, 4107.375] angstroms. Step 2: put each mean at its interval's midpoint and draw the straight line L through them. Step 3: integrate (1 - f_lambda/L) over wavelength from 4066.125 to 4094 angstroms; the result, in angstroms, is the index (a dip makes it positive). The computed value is 4.4 angstroms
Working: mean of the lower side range 7.58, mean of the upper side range 6.32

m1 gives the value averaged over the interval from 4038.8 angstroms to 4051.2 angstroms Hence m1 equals 9.6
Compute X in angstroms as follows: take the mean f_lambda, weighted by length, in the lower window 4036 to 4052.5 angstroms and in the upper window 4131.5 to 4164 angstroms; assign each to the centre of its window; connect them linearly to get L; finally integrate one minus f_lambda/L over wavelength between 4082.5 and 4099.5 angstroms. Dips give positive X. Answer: 5.7 angstroms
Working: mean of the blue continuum 9.32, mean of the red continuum 7.18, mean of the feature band 5.56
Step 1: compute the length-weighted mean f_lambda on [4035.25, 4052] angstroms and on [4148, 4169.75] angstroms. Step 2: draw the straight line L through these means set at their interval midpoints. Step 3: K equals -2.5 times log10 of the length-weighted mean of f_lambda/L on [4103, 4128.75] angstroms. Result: 0.26 mag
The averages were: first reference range 9.43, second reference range 6.94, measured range 6.2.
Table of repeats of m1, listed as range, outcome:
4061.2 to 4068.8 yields 6.73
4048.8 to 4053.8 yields 7.81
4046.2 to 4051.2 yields 8.74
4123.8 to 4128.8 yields 6.36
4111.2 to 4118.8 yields 5.21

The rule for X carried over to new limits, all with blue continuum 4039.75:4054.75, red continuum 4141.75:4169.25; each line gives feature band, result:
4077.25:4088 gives 3.4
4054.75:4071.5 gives 2.8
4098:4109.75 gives 2.4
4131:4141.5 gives -0.9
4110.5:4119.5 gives 2.5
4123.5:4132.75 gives 1.0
